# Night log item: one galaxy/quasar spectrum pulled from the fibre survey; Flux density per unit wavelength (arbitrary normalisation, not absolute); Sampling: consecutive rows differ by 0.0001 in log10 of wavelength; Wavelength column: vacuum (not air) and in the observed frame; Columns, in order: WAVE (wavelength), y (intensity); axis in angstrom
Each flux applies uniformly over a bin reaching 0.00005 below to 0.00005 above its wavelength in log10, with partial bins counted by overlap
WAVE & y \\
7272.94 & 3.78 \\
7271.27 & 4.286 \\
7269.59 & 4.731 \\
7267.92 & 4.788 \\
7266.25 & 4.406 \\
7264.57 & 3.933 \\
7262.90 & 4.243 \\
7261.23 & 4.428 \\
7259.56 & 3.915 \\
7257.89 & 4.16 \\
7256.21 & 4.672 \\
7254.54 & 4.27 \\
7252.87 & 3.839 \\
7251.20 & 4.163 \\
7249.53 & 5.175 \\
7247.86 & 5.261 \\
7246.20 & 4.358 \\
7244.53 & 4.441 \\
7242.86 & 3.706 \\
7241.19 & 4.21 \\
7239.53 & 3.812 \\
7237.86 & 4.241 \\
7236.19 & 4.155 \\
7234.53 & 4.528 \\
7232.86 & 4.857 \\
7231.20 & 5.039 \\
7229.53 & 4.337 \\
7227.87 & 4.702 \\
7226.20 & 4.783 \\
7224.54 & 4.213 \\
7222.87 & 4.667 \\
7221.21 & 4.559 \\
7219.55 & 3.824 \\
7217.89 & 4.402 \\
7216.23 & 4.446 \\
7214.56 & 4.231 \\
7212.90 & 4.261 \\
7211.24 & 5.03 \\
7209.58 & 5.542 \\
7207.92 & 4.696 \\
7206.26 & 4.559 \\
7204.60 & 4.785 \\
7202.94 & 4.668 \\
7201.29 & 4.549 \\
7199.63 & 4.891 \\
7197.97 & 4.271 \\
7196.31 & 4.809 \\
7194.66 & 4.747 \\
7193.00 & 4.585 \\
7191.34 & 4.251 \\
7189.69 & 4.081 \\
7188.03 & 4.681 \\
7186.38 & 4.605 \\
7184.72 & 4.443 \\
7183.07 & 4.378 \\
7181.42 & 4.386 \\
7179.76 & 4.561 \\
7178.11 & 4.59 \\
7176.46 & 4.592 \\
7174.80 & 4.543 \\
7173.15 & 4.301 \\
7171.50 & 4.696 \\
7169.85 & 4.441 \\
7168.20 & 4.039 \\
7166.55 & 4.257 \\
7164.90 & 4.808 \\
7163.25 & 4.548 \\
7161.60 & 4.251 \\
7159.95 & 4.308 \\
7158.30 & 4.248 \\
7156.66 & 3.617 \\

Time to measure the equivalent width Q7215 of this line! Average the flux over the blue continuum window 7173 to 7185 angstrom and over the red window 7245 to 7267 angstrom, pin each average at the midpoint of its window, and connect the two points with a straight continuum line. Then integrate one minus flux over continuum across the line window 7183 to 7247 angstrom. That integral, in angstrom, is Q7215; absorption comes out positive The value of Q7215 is -0.9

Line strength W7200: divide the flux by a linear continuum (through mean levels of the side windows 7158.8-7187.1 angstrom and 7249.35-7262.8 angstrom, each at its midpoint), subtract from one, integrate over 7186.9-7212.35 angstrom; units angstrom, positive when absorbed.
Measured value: -1.6 angstrom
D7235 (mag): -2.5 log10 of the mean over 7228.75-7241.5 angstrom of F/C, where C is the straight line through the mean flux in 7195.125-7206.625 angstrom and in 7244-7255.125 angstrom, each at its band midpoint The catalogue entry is 0.04 mag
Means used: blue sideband 4.66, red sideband 4.51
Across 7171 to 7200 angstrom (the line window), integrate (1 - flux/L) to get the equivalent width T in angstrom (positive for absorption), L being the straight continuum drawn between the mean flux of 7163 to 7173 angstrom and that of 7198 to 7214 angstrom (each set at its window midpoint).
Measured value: 0.44 angstrom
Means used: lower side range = 4.45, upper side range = 4.74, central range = 4.51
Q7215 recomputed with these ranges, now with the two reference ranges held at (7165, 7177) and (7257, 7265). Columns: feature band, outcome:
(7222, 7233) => -1.0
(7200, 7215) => -1.4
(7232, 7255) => -0.9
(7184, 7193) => -0.1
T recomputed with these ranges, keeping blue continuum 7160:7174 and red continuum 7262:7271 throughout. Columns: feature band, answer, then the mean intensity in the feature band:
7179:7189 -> -0.2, 4.5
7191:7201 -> -0.4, 4.6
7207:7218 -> -0.7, 4.67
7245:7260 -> -0.1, 4.44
